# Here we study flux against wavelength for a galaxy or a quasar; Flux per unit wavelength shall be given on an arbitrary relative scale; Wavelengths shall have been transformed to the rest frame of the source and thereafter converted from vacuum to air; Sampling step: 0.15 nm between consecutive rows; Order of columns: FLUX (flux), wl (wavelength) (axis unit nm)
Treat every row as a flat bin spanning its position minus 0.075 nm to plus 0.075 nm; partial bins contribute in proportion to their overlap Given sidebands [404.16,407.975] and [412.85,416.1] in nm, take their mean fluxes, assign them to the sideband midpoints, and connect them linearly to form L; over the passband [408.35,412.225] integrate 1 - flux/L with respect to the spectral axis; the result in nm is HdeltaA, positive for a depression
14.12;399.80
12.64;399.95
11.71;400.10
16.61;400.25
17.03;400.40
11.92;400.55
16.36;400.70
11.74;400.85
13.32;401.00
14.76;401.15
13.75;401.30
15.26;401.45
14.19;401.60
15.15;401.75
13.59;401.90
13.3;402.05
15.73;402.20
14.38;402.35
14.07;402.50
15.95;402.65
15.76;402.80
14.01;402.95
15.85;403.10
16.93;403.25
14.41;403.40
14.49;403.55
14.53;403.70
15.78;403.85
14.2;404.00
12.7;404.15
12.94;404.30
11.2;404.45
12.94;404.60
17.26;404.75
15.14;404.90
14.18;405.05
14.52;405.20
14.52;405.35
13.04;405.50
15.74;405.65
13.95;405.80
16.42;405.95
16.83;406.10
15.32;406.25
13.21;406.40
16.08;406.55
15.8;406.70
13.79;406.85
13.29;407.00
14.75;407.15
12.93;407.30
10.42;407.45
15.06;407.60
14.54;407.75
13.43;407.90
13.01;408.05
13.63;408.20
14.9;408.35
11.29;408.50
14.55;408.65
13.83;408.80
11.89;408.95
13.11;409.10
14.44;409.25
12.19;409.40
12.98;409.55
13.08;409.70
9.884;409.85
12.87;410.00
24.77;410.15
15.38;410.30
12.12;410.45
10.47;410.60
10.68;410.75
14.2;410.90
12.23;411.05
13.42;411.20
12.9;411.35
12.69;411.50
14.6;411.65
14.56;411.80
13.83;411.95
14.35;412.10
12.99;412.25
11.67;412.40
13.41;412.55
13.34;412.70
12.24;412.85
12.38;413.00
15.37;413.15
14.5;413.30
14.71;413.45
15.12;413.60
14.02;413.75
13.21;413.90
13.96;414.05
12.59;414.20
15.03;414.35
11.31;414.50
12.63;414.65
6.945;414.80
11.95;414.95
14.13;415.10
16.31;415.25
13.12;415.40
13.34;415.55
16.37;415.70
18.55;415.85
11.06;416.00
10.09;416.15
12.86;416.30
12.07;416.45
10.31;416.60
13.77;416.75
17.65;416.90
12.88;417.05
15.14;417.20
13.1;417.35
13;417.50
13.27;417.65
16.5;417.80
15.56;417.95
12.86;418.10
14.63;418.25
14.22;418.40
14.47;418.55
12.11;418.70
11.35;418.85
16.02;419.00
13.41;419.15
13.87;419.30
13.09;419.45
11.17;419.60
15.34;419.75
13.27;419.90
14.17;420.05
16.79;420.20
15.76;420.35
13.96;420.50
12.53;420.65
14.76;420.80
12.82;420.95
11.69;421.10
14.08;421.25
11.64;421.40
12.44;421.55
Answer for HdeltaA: 0.12 nm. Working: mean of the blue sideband 14.3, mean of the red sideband 13.6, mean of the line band 13.5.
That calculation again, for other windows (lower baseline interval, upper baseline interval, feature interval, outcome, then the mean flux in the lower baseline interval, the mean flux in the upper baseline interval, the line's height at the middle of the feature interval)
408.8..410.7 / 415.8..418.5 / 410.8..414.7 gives 0.04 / 13.6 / 13.7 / 13.6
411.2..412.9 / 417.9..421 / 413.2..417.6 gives 0.05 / 13.3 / 13.9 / 13.6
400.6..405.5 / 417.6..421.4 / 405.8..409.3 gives 0.06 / 14.4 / 13.9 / 14.3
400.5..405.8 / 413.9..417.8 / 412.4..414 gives -0.02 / 14.4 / 13.3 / 13.5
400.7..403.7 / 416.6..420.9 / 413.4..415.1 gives 0.15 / 14.6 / 14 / 14.2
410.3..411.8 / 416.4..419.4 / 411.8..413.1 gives -0.01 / 12.8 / 13.8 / 13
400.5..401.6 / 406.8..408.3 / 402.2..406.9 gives -0.35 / 13.9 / 13.5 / 13.7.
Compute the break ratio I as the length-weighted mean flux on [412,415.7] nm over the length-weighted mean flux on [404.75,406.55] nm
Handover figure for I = 0.9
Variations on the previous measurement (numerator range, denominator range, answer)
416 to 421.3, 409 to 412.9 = 1.02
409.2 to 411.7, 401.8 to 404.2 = 0.91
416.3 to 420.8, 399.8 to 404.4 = 0.96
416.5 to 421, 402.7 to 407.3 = 0.95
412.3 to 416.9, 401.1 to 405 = 0.91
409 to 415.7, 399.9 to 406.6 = 0.92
